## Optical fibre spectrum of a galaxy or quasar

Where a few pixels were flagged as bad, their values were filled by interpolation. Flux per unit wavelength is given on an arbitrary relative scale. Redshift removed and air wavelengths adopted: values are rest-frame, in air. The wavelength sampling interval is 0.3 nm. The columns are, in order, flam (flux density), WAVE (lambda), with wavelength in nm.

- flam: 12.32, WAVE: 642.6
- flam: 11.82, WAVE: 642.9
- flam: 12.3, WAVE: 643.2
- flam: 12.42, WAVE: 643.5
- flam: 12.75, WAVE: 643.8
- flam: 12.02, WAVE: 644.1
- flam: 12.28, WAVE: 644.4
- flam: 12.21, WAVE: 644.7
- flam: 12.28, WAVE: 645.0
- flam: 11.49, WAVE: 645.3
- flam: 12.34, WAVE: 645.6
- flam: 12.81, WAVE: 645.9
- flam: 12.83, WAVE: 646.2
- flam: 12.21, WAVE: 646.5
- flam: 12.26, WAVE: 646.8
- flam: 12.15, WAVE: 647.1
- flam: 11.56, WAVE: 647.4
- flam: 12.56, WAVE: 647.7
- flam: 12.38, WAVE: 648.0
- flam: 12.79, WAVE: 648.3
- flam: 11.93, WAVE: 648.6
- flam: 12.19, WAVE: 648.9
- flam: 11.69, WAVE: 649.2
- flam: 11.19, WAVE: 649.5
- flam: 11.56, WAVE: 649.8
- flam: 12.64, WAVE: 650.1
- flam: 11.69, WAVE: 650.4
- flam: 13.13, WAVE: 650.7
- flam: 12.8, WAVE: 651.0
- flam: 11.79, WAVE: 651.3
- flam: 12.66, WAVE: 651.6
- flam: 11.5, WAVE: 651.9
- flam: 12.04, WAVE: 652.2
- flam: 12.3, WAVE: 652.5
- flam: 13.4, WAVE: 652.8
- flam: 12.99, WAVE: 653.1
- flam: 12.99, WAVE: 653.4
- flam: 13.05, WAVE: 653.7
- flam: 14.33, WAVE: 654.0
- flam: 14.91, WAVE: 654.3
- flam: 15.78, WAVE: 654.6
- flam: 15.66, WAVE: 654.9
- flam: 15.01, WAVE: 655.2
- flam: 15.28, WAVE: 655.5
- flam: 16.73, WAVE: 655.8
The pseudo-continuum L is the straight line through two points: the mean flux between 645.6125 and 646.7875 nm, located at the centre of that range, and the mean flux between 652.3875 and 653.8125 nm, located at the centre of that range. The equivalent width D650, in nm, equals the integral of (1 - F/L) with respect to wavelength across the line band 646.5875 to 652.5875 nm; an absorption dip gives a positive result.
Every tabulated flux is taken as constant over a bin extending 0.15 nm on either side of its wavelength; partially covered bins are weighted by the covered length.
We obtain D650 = 0.29 nm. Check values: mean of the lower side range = 12.5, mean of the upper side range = 13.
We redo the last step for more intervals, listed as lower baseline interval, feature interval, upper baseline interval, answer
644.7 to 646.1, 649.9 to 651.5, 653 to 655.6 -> 0.14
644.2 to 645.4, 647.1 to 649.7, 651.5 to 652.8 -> 0.03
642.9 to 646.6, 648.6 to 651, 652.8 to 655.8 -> 0.25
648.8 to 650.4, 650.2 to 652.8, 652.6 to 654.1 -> 0.05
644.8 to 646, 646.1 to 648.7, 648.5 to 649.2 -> -0.05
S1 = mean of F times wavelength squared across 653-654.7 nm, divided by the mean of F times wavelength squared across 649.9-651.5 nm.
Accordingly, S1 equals 1.14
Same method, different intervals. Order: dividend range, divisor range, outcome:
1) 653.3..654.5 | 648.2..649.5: 1.18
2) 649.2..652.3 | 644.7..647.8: 1.00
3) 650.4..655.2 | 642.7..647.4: 1.11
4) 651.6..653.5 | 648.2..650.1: 1.06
